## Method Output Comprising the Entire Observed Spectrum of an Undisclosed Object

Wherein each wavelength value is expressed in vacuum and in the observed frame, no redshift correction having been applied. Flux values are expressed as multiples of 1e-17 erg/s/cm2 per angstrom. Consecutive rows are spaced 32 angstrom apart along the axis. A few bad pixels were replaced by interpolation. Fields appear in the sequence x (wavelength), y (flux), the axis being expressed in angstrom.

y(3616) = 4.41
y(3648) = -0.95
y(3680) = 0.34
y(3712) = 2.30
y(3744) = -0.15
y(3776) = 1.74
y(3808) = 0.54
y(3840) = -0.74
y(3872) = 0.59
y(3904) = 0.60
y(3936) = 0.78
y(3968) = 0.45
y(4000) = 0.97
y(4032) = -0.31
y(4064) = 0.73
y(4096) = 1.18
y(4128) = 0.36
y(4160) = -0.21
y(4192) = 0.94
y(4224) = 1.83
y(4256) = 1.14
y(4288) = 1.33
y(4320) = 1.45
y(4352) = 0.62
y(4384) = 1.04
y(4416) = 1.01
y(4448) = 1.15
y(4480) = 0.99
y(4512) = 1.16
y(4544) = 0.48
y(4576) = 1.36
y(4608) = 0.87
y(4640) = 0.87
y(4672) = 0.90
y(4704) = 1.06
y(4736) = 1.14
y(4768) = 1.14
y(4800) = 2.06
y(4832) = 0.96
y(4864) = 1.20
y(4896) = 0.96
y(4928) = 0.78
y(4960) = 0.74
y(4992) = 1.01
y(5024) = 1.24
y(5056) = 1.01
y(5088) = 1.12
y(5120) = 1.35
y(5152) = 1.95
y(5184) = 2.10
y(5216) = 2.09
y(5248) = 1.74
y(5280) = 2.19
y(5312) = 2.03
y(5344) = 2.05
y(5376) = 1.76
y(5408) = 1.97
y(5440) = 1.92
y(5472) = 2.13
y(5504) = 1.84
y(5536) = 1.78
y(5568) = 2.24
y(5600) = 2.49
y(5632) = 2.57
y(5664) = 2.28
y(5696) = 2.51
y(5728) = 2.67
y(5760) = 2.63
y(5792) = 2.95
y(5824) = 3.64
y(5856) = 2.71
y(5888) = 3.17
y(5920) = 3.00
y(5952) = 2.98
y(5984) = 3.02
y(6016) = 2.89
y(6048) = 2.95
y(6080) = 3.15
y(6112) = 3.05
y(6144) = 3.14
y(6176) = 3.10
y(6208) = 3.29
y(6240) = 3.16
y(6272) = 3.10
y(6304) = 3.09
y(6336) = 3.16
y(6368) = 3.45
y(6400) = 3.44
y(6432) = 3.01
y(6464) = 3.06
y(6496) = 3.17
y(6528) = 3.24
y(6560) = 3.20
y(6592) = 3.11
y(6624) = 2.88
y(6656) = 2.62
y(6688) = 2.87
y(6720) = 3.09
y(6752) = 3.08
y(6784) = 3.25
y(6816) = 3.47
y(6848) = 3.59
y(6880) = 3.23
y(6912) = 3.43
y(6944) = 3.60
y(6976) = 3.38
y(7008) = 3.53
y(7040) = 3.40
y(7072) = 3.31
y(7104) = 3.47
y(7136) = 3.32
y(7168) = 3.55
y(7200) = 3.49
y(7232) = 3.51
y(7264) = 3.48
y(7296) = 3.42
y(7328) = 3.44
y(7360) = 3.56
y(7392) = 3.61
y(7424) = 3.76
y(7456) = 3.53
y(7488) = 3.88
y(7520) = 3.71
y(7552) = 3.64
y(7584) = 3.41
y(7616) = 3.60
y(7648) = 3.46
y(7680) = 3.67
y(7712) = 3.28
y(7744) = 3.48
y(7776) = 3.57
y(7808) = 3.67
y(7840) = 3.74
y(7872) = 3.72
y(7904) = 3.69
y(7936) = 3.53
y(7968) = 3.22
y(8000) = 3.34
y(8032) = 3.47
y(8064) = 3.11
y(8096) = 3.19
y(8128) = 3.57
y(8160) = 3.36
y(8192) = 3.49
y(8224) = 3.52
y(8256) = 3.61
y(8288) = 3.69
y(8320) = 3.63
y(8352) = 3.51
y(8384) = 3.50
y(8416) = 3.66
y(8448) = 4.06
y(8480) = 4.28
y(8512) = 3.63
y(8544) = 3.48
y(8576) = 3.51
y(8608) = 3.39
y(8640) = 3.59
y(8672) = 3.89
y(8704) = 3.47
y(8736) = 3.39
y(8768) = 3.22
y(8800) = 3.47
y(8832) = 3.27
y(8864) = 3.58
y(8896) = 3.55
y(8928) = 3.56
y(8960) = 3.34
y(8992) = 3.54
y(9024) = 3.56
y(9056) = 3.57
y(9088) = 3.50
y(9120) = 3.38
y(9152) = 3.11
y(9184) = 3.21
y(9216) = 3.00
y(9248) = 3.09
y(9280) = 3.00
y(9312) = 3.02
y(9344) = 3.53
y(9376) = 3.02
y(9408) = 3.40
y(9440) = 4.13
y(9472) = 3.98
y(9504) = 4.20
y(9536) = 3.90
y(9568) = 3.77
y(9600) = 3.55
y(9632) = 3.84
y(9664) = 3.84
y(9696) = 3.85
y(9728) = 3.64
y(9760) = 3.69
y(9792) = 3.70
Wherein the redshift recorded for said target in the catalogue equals 0.289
